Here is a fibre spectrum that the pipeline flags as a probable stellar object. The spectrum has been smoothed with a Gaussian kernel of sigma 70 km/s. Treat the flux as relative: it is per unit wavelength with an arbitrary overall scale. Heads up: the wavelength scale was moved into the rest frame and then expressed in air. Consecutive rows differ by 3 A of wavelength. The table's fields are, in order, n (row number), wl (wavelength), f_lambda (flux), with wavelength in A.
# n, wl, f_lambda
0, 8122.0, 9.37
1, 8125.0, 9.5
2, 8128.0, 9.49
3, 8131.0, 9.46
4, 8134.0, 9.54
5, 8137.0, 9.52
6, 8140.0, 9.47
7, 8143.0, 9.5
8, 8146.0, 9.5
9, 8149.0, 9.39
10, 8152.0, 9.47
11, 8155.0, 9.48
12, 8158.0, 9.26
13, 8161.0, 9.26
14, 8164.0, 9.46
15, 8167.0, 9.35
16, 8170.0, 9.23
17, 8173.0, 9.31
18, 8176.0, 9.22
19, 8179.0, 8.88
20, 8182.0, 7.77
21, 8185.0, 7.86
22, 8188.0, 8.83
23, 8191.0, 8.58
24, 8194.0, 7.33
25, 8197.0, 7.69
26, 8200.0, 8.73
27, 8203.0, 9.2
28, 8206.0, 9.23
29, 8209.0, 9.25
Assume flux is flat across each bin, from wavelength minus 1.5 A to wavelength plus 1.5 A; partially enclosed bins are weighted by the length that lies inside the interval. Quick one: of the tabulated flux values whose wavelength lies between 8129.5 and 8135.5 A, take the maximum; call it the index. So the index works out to 9.54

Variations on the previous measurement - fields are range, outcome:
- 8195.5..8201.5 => 8.73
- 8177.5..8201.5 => 8.88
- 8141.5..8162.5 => 9.5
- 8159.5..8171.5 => 9.46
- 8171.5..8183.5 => 9.31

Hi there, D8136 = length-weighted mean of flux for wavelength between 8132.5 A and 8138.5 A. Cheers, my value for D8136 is 9.53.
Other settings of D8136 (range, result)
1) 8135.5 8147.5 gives 9.5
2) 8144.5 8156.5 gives 9.46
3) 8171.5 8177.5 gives 9.27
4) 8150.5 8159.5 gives 9.4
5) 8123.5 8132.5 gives 9.48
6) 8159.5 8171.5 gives 9.33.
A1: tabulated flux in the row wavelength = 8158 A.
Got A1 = 9.26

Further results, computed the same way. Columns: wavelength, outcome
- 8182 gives 7.77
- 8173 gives 9.31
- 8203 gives 9.2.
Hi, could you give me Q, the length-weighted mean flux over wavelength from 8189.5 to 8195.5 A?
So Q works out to 7.96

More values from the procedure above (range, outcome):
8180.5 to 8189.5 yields 8.15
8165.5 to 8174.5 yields 9.3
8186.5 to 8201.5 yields 8.23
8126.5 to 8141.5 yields 9.5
